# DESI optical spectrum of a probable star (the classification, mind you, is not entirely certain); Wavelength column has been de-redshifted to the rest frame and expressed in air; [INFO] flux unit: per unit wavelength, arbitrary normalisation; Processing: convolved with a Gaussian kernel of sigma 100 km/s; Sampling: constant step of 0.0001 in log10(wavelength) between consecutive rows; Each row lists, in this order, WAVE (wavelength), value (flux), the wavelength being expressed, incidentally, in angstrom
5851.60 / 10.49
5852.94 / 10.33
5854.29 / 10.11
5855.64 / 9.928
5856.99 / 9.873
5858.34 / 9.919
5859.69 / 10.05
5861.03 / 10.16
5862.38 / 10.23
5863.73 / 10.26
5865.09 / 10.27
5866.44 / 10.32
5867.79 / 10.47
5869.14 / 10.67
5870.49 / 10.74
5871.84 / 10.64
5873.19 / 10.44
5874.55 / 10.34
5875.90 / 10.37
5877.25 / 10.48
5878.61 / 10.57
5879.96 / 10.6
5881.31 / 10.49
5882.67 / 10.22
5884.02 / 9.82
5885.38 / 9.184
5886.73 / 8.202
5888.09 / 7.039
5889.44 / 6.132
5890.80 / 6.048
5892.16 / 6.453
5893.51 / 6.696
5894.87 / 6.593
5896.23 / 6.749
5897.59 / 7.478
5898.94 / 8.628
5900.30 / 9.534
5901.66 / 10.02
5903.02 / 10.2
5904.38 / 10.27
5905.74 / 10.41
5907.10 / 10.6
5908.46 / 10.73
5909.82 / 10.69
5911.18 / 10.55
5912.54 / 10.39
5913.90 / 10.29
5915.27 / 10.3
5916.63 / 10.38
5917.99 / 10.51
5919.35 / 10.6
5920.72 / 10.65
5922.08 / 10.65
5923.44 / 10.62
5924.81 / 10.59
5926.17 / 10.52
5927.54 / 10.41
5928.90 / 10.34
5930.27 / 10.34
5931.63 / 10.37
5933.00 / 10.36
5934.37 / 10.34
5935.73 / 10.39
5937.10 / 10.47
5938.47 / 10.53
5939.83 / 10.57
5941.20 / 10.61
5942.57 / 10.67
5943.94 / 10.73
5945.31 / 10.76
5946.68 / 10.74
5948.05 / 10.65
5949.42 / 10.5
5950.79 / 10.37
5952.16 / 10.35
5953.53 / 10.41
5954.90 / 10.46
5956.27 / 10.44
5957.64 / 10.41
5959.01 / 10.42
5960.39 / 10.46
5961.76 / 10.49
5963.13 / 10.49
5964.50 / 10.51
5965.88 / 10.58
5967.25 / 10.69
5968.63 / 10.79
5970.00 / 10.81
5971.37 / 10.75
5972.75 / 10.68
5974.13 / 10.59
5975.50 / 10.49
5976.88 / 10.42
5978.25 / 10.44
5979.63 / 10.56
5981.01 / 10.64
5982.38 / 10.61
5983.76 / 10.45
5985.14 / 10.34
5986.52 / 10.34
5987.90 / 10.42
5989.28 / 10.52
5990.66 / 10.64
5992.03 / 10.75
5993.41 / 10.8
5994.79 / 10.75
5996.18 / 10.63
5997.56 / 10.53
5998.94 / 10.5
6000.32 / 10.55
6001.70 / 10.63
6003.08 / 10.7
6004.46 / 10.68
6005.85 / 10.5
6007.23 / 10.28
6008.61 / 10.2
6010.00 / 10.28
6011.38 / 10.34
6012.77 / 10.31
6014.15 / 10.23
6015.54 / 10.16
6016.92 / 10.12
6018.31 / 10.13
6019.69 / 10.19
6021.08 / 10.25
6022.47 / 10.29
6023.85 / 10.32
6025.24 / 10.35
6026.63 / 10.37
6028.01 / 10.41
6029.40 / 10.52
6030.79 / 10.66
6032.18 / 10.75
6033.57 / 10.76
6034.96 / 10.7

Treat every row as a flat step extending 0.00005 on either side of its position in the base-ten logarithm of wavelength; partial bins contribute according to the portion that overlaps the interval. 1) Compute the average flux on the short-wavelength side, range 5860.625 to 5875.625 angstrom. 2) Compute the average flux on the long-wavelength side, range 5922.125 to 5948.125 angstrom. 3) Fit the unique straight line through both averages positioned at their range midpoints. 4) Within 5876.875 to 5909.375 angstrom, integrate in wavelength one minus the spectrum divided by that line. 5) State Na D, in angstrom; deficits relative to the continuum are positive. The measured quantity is 4.90 angstrom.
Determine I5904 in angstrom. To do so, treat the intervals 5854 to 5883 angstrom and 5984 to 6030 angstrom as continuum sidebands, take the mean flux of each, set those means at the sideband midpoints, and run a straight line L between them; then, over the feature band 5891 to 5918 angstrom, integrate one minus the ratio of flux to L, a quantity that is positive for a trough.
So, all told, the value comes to 2.78 angstrom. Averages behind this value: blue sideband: 10.3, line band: 9.29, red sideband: 10.4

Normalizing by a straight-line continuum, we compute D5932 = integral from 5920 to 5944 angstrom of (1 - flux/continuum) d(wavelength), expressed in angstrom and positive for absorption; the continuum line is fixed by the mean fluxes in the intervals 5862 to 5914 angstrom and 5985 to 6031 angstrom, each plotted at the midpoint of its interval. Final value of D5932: -1.7 angstrom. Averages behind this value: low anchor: 9.47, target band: 10.5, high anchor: 10.4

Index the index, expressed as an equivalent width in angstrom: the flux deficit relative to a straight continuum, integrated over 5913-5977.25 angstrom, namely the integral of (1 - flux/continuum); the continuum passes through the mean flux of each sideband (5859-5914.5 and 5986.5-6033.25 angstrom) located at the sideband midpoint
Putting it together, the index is -3.7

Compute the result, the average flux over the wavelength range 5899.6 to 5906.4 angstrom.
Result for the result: 10.1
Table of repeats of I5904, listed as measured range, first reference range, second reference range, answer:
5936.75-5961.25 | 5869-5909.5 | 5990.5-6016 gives -1.6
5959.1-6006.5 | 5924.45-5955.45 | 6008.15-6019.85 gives -1.1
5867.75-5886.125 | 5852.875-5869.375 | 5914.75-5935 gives -0.2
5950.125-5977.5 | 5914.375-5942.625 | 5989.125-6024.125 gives -0.2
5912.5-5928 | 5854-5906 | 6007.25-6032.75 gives -1.4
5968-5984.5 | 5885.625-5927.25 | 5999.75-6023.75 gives -1.0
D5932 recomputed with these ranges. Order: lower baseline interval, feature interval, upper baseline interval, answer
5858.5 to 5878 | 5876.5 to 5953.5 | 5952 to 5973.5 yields 4.76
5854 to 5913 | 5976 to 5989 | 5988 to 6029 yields -0.29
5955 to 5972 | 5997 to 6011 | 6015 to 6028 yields -0.17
